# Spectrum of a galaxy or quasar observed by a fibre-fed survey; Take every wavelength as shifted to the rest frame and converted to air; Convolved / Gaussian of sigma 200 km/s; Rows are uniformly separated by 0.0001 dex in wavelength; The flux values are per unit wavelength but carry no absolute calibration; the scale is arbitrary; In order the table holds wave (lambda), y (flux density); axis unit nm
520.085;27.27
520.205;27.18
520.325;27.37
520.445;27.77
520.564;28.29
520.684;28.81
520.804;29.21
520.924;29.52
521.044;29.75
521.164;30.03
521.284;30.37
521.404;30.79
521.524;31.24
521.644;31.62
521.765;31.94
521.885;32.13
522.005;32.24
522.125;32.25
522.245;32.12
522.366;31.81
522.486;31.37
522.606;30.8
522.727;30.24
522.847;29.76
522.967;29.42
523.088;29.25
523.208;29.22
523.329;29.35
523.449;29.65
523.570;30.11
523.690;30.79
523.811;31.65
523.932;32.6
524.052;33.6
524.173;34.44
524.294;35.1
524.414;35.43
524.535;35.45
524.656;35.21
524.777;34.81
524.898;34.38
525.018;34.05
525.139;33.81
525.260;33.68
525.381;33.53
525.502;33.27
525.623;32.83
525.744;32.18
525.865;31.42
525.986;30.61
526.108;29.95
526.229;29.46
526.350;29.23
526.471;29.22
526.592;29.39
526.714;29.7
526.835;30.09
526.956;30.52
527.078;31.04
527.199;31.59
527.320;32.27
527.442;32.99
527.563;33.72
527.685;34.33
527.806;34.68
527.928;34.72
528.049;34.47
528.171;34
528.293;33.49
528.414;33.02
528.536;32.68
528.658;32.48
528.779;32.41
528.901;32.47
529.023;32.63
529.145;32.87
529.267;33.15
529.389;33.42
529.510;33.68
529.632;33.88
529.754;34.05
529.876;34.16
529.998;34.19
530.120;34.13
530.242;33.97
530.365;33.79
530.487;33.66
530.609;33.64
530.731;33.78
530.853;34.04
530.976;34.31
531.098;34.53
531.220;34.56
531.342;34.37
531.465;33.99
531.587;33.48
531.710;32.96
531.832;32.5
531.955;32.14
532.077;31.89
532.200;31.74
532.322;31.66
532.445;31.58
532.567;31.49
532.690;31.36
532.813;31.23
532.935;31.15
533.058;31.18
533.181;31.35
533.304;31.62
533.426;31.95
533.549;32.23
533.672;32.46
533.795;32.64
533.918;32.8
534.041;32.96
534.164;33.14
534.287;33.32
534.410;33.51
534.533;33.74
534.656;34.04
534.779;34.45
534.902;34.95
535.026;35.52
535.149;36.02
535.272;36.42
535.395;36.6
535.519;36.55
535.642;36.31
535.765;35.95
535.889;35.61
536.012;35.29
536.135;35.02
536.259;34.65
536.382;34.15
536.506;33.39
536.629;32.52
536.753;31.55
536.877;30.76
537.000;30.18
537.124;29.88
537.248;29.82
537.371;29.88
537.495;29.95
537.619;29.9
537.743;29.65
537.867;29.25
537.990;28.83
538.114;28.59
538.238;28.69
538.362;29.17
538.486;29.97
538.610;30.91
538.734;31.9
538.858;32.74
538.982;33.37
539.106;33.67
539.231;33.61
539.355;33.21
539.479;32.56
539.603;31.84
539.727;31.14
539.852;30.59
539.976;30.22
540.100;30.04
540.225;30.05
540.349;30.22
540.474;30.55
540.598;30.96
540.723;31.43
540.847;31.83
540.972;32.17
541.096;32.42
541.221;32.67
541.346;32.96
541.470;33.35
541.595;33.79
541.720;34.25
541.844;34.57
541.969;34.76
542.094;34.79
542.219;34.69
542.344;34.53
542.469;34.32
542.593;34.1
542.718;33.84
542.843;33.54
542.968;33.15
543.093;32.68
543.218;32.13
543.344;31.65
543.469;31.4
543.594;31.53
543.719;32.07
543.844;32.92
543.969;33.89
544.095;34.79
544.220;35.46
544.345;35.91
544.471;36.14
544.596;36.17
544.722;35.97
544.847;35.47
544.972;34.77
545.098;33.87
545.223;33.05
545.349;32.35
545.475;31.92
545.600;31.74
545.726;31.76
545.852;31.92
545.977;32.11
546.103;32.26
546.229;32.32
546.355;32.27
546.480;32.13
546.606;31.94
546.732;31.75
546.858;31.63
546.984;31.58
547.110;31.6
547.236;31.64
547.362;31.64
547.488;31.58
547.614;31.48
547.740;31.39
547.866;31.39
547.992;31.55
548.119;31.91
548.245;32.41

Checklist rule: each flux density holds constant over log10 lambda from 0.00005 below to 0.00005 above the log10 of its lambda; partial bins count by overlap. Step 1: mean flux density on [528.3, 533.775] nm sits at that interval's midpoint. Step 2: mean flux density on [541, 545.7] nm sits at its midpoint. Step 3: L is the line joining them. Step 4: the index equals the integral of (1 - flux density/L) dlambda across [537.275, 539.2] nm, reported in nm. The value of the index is 0.17 nm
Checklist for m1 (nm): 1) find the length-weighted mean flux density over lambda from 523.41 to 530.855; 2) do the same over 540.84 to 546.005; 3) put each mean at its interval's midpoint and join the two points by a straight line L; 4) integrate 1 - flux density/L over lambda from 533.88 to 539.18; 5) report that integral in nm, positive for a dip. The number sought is 0.09 nm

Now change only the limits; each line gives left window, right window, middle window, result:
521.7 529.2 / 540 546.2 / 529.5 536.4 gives -0.22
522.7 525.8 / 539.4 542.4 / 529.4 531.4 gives -0.10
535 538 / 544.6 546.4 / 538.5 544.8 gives 0.02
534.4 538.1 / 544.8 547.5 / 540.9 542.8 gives -0.07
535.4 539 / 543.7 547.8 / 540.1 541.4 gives 0.04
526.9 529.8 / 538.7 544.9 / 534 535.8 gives -0.10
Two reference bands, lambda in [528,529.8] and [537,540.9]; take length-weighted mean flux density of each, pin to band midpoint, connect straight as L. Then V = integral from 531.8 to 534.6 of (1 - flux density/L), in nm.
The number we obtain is 0.001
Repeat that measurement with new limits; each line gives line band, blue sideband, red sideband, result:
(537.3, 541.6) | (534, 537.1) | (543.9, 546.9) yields 0.35 nm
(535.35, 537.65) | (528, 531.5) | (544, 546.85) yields 0.03 nm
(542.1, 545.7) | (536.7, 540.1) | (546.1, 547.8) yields -0.26 nm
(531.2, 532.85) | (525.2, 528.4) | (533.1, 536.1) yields 0.05 nm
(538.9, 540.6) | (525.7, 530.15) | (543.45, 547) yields 0.07 nm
